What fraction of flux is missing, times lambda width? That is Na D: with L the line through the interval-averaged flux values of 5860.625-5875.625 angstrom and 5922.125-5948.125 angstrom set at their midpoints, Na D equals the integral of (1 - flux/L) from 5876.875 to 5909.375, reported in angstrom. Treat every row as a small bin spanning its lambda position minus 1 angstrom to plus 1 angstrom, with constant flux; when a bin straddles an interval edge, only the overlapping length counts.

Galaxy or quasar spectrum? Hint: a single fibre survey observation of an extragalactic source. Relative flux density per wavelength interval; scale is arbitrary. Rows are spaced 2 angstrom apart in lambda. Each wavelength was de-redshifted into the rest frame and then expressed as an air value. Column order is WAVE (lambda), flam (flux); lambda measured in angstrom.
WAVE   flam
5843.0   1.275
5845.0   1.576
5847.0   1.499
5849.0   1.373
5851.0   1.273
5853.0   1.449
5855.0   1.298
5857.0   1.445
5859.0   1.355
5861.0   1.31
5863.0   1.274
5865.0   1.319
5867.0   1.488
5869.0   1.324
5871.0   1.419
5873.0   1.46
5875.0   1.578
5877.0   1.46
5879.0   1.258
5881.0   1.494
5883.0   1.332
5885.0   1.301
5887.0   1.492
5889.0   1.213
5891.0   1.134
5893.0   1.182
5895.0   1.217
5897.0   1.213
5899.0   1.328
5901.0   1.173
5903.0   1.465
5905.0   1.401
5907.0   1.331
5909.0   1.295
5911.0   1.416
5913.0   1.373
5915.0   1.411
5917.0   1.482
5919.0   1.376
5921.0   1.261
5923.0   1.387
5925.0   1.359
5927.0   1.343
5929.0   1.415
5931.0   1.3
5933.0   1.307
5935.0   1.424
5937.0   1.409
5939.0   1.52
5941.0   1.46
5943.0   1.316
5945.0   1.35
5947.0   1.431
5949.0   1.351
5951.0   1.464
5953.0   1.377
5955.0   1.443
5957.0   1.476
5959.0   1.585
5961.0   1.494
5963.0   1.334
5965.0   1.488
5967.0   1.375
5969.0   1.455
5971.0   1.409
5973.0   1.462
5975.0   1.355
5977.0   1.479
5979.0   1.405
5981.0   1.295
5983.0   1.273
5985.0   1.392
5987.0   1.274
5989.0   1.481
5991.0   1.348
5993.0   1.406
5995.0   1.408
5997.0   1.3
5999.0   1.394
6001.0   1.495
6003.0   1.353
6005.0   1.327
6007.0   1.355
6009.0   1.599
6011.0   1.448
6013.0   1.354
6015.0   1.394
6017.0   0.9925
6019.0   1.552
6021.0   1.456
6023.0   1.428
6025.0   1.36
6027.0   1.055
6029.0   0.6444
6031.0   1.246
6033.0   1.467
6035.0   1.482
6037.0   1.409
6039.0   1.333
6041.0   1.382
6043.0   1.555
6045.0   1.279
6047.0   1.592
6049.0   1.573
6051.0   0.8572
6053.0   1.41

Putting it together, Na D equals 1.98 angstrom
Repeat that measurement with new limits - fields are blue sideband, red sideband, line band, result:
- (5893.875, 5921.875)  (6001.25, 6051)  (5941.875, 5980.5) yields -2.2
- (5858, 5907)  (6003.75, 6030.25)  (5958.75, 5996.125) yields -2.5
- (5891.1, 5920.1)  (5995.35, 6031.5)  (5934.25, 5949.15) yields -1.0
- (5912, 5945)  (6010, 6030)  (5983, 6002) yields -1.2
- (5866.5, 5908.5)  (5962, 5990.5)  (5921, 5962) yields -1.0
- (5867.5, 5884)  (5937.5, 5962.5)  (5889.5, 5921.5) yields 2.5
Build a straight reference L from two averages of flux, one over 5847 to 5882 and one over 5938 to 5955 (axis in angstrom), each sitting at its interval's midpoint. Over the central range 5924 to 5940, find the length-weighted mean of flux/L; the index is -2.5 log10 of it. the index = 0.02 mag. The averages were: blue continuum 1.39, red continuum 1.41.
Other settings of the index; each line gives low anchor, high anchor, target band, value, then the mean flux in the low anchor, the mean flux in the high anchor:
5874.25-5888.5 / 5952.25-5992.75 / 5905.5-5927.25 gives 0.031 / 1.41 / 1.41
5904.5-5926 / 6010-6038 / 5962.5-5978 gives -0.066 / 1.37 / 1.31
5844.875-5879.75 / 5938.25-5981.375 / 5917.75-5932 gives 0.049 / 1.39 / 1.43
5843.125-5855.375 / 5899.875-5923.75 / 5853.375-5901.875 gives 0.040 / 1.41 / 1.36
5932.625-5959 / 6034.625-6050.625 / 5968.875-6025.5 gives 0.028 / 1.42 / 1.43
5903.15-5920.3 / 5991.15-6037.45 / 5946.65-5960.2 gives -0.061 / 1.39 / 1.34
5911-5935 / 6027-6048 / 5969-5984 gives -0.030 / 1.37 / 1.33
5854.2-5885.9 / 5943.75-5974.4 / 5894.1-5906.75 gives 0.078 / 1.38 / 1.43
